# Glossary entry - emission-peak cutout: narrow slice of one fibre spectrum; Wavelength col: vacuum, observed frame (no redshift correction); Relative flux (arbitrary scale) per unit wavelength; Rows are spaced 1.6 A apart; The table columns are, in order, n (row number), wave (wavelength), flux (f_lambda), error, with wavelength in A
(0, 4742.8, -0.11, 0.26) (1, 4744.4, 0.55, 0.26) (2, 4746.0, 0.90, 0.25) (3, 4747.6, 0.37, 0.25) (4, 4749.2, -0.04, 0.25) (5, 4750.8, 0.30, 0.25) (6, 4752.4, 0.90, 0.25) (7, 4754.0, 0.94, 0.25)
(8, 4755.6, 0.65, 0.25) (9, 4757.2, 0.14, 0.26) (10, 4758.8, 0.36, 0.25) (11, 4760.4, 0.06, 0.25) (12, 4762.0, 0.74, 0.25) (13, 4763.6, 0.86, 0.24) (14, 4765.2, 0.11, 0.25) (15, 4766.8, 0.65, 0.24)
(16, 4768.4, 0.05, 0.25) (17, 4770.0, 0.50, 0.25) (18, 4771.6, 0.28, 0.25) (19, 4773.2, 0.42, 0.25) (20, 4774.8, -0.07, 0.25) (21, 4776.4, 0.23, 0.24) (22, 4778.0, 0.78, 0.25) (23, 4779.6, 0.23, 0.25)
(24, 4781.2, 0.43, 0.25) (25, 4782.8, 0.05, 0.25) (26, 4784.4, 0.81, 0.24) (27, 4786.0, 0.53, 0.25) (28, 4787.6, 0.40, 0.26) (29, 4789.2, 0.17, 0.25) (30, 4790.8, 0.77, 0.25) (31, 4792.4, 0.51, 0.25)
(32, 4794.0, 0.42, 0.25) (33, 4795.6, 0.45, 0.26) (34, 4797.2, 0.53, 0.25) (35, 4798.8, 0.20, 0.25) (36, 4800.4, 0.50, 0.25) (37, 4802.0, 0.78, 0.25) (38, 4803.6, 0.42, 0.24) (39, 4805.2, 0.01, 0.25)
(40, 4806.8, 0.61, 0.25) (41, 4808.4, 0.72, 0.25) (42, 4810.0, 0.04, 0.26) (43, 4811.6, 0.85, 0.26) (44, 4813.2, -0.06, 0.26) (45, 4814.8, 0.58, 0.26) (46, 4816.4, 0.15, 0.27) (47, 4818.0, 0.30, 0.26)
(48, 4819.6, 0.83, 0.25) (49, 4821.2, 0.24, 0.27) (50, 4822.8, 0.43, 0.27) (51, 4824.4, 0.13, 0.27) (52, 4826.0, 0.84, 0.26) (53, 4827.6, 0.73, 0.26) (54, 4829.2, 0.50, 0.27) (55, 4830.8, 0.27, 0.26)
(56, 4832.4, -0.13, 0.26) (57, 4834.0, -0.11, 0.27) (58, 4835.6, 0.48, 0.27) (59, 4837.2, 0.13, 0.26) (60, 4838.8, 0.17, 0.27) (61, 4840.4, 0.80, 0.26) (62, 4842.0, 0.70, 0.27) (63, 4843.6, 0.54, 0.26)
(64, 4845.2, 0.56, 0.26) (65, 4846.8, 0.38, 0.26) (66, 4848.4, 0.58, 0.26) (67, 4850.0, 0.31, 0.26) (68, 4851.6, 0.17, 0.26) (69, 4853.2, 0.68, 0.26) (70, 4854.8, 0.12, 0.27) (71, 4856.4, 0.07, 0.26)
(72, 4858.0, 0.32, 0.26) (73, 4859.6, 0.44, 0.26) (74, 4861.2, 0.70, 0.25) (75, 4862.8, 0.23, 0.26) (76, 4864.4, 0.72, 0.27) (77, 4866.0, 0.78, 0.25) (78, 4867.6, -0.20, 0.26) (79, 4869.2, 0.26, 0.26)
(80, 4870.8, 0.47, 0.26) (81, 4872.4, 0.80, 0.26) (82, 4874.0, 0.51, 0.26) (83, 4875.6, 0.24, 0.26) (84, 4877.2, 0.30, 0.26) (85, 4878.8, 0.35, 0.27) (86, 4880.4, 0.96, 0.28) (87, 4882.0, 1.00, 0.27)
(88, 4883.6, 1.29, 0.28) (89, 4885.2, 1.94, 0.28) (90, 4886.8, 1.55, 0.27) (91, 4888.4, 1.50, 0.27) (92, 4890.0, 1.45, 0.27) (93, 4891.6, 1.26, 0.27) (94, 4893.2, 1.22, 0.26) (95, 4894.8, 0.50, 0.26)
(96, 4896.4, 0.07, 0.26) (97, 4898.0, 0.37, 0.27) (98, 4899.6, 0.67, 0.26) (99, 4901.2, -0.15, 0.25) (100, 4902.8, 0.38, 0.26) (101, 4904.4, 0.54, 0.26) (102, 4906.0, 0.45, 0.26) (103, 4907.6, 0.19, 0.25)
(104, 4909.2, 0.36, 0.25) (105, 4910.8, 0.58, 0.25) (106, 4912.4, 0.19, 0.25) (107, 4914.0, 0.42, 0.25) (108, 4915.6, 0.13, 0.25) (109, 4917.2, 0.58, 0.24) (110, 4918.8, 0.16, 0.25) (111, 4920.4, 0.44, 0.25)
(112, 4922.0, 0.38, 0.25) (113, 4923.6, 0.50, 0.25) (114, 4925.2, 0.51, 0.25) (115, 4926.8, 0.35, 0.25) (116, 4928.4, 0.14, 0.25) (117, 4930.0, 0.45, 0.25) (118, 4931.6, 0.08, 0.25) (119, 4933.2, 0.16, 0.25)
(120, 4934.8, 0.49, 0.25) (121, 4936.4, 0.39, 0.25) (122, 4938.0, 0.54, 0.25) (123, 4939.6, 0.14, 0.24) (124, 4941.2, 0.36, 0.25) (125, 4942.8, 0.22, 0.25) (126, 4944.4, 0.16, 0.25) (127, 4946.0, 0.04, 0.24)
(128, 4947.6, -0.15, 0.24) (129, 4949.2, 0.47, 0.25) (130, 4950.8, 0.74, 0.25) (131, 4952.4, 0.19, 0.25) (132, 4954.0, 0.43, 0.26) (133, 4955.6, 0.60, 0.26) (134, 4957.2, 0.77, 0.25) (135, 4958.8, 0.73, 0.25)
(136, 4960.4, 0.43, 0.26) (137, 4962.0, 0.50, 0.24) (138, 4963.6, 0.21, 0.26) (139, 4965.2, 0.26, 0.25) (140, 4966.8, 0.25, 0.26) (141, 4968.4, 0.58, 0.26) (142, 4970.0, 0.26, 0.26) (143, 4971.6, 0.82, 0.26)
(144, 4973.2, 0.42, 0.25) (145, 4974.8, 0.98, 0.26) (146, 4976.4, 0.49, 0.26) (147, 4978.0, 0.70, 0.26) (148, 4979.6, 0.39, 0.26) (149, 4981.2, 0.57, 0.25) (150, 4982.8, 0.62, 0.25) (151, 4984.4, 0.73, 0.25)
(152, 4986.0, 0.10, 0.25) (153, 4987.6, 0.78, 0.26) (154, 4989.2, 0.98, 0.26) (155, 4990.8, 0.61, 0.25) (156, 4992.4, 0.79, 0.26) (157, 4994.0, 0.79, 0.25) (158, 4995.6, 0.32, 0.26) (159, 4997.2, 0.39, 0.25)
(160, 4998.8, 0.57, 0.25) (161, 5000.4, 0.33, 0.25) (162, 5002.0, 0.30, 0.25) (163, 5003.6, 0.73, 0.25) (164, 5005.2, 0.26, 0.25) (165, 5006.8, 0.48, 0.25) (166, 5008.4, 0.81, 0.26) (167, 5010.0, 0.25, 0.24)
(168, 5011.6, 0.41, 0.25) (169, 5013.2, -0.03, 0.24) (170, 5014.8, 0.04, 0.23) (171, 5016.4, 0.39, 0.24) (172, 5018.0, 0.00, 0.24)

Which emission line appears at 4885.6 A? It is [O II] 3727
